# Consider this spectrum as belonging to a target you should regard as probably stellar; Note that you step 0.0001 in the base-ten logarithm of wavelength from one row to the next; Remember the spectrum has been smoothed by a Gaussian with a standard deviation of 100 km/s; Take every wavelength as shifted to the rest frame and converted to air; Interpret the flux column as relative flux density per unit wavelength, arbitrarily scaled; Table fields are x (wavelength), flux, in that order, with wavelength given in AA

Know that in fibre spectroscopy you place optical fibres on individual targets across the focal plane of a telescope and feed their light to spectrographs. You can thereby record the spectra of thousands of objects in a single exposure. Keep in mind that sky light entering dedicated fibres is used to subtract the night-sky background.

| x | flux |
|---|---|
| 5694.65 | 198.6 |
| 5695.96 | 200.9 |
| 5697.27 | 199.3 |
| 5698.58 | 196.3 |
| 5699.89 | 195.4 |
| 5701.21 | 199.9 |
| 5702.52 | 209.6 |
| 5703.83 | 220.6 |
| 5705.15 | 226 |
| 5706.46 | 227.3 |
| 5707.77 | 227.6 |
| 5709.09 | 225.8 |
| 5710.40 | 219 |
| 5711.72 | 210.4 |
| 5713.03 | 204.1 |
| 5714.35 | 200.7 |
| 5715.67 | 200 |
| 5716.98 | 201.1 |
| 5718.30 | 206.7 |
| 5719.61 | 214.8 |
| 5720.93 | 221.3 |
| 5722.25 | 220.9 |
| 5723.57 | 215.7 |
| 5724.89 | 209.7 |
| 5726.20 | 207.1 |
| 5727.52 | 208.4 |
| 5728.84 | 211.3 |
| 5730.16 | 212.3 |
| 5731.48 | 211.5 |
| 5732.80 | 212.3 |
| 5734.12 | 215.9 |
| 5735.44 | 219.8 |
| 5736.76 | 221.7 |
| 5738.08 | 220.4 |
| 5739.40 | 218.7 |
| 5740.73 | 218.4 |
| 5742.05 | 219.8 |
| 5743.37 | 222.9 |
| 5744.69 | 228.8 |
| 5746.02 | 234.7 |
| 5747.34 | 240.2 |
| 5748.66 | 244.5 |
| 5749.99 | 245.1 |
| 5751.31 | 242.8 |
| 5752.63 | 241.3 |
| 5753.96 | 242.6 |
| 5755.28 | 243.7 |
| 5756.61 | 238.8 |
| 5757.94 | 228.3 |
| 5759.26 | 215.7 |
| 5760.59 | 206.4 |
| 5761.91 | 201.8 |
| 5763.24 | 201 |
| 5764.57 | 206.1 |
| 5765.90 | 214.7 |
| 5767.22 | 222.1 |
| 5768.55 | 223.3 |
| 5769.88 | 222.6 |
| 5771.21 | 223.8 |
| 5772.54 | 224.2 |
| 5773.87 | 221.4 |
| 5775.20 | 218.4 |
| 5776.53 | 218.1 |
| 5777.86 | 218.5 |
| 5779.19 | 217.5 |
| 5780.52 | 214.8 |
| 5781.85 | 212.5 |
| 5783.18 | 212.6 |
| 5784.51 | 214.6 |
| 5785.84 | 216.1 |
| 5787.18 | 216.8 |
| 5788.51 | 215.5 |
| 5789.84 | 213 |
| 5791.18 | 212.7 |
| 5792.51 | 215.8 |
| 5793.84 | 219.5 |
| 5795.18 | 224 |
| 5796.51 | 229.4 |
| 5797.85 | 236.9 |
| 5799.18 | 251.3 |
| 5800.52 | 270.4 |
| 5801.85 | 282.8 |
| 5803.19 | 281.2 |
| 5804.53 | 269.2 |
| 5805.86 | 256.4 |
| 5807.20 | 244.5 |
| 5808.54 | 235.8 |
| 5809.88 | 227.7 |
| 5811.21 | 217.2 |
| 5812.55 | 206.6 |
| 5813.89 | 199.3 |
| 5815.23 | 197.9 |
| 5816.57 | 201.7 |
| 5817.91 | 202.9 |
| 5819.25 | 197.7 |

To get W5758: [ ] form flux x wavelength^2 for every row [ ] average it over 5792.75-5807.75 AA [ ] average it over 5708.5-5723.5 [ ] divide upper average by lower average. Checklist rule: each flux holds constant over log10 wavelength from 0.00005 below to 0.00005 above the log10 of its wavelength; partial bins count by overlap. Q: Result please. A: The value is 1.22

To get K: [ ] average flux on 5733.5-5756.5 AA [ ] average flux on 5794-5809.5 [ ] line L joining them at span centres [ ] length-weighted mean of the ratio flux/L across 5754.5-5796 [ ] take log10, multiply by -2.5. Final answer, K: 0.11 mag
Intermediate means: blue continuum 231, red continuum 251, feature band 218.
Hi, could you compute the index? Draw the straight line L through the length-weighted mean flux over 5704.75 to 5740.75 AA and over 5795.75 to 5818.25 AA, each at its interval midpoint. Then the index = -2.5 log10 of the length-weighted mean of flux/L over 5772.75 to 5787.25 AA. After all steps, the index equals 0.061 mag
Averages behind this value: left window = 214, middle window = 217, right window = 236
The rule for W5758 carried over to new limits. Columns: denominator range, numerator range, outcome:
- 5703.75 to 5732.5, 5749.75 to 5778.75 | 1.06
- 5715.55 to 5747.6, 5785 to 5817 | 1.09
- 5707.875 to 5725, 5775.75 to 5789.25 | 1.04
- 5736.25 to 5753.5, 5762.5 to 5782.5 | 0.95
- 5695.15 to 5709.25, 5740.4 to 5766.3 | 1.10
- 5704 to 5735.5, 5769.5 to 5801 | 1.06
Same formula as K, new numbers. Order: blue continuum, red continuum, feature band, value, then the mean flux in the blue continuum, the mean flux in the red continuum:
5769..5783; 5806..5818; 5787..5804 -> -0.09 mag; 219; 217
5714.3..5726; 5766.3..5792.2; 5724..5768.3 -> -0.04 mag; 211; 218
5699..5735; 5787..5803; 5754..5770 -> 0.03 mag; 212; 234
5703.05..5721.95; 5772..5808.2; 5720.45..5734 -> 0.02 mag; 215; 231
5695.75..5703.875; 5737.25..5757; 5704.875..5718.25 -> -0.02 mag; 202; 233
